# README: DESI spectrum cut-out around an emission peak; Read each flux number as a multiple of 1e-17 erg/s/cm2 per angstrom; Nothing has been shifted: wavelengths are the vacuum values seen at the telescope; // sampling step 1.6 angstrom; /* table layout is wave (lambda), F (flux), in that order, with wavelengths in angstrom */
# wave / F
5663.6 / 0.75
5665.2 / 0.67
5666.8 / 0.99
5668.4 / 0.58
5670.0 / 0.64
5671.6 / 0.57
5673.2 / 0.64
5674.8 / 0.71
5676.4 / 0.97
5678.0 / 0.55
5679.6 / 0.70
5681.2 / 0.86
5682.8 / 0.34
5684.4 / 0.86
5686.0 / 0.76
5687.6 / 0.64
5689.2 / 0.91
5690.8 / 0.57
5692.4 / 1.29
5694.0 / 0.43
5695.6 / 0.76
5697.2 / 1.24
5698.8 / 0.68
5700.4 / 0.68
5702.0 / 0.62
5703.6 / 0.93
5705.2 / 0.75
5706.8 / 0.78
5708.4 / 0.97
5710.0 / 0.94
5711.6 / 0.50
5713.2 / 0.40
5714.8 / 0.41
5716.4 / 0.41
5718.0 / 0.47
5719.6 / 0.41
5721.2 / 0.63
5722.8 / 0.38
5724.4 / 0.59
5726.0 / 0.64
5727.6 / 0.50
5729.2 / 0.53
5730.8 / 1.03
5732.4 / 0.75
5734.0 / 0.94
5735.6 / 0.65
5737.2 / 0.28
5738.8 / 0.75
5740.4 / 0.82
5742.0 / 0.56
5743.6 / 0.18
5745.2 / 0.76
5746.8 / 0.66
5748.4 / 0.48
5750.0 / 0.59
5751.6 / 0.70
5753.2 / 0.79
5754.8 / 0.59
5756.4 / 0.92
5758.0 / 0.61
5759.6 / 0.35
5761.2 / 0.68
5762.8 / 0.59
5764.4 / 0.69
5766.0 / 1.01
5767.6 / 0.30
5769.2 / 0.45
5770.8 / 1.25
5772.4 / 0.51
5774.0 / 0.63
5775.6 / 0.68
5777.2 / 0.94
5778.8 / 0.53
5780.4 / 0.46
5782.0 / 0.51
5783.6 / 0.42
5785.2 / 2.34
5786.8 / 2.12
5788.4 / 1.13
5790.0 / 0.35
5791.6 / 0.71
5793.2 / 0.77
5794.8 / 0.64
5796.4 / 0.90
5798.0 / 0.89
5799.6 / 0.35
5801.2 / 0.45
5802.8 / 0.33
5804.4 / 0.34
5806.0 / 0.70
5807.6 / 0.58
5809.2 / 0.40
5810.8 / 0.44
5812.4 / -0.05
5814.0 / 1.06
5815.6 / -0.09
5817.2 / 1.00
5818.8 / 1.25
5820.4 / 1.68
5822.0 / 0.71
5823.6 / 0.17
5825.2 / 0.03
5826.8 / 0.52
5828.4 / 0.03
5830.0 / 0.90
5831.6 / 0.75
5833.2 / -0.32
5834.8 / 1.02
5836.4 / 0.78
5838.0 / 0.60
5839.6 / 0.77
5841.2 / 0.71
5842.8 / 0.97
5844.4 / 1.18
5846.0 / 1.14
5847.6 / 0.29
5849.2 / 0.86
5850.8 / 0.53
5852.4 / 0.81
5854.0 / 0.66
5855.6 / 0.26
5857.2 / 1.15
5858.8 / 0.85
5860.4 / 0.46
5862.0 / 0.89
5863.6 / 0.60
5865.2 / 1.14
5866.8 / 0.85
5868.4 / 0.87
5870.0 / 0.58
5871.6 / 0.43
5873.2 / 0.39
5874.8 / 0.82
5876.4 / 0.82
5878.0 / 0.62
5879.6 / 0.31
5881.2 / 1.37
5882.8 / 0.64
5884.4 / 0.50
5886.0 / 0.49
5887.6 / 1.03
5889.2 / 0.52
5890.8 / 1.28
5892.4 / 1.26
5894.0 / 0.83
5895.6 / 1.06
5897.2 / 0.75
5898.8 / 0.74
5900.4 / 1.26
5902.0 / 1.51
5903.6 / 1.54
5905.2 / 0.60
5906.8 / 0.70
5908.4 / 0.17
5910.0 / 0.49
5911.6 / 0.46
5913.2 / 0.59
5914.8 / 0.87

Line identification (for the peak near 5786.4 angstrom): H-beta 4861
